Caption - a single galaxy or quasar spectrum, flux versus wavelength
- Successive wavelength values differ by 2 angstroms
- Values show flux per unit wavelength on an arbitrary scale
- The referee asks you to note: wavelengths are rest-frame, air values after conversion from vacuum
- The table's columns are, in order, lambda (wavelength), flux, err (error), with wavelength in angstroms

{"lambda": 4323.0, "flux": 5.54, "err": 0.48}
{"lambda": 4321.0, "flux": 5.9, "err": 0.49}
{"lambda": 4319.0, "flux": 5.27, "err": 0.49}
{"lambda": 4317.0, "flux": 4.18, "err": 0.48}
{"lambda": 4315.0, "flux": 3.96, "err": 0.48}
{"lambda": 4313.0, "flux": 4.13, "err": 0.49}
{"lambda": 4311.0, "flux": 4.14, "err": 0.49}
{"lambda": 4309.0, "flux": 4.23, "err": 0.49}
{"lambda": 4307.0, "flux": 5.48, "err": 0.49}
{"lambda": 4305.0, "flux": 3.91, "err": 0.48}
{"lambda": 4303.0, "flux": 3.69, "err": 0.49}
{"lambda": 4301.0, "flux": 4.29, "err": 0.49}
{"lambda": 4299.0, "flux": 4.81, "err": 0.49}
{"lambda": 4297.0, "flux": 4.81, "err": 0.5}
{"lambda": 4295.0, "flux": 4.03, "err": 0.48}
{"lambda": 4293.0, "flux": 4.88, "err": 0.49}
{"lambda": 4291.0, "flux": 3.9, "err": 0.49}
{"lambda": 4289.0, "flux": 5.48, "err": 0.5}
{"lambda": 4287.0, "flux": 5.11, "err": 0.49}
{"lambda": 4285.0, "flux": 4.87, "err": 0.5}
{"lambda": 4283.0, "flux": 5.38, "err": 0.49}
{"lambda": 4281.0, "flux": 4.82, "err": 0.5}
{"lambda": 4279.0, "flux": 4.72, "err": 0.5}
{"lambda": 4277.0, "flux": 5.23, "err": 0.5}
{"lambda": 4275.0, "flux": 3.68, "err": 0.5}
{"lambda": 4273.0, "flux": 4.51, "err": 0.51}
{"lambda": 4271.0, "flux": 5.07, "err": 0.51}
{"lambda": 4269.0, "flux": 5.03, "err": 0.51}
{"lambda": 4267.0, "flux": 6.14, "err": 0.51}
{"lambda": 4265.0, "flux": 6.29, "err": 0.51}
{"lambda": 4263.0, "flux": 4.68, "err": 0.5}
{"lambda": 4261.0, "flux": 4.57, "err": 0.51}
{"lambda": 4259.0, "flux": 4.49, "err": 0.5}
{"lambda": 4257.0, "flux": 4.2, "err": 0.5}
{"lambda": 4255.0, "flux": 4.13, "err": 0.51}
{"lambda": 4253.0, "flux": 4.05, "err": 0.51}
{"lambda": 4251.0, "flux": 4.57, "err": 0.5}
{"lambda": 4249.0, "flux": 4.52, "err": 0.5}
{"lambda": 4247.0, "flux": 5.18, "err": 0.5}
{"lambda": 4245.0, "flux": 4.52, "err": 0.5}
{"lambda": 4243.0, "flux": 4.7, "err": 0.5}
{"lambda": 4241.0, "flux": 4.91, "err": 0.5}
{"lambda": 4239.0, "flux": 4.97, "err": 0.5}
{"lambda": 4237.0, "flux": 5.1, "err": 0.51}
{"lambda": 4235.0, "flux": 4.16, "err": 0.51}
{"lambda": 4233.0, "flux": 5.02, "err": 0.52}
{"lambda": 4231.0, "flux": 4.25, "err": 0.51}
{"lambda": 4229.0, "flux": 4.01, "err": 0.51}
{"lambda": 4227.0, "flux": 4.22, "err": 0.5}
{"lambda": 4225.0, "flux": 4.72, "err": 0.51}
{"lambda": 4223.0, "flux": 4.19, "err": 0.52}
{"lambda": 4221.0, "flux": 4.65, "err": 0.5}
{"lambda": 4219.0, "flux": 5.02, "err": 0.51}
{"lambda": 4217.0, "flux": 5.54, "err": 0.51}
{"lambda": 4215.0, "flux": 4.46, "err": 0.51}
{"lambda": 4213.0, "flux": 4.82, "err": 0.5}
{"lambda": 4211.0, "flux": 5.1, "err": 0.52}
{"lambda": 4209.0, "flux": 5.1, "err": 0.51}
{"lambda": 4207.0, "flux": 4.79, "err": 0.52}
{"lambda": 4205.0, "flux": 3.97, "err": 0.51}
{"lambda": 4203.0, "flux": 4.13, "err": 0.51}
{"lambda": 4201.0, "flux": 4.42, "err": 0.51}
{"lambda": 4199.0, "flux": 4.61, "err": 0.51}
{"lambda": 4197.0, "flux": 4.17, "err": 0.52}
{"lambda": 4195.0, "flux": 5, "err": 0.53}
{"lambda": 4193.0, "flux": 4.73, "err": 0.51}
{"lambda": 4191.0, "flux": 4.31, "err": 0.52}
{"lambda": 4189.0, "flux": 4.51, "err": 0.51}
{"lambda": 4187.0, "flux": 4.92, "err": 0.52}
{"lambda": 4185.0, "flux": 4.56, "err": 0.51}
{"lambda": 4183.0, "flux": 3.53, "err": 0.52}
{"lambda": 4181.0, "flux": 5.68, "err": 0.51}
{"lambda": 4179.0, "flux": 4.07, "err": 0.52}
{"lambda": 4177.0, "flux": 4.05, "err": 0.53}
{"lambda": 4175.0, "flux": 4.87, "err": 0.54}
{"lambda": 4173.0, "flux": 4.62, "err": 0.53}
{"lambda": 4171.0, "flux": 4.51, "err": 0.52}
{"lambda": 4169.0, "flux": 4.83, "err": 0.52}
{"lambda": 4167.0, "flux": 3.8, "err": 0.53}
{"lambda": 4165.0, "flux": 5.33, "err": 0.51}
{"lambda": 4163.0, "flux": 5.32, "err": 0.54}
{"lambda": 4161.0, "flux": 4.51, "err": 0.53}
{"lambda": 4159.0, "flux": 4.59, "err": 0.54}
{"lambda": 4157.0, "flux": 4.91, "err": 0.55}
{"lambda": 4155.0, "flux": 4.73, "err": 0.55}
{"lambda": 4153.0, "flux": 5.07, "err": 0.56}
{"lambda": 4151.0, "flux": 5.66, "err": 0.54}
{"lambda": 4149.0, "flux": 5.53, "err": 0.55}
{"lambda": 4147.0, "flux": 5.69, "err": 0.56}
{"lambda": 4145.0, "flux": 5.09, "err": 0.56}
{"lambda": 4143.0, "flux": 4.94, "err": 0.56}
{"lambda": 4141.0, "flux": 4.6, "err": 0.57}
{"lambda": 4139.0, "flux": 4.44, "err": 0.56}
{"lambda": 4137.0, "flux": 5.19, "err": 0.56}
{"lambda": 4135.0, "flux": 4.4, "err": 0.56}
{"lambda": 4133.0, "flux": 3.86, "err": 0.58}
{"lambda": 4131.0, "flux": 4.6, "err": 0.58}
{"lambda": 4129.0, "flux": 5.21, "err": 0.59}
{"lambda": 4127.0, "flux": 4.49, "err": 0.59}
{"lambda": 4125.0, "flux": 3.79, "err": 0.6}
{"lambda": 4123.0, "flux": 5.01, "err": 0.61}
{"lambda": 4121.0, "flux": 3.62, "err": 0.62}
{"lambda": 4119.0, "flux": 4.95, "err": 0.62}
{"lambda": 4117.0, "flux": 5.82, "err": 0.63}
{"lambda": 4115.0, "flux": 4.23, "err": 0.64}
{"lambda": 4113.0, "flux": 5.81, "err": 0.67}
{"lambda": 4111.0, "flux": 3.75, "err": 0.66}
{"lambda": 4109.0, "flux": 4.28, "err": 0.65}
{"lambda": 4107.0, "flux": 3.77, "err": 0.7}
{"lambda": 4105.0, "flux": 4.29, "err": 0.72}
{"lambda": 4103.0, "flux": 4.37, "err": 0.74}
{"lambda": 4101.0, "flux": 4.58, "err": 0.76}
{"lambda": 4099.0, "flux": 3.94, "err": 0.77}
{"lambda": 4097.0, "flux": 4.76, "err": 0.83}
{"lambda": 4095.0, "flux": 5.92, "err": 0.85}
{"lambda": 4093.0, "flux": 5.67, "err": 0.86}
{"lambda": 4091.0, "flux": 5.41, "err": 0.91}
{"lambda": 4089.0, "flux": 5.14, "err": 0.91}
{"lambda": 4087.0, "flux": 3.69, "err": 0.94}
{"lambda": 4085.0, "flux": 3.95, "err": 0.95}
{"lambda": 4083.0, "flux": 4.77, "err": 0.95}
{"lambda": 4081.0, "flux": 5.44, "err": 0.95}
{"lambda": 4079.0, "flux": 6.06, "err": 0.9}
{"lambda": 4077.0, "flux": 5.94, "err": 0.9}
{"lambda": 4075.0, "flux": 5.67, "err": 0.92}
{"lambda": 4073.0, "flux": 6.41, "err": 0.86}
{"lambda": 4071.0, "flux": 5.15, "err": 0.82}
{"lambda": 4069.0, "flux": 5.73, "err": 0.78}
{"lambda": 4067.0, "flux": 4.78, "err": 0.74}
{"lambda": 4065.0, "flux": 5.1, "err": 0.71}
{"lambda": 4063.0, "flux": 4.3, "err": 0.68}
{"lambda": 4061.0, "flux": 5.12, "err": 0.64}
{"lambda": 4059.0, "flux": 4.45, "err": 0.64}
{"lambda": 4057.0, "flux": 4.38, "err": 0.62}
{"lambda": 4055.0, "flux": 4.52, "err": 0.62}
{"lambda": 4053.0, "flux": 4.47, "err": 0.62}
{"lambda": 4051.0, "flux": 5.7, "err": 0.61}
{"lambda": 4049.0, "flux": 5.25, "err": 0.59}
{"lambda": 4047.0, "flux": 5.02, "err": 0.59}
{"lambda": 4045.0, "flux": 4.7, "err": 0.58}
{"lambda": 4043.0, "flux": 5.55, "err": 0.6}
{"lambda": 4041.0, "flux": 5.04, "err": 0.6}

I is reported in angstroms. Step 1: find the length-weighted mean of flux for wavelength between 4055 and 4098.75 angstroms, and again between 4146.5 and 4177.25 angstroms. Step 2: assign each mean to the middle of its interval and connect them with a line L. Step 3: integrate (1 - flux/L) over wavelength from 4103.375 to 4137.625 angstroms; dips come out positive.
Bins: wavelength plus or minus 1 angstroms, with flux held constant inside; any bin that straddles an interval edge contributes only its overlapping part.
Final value 3.2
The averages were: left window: 5.1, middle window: 4.52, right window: 4.88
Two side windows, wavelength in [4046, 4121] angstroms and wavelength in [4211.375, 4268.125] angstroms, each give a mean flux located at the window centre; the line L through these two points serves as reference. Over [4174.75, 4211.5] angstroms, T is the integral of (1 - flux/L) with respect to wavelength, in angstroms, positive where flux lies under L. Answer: 1.8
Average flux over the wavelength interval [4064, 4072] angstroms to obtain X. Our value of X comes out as 5.19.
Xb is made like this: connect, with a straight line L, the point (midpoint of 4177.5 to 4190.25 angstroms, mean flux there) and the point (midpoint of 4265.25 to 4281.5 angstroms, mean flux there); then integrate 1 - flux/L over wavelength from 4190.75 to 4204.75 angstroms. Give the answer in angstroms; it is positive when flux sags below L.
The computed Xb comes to 0.4 angstroms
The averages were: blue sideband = 4.52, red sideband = 4.97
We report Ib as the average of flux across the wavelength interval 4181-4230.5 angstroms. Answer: 4.58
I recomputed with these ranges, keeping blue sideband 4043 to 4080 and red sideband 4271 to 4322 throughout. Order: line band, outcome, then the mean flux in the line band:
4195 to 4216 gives 1.1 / 4.58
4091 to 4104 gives 0.4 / 4.91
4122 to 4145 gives 1.8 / 4.62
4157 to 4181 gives 1.3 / 4.65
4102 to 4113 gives 1.8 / 4.25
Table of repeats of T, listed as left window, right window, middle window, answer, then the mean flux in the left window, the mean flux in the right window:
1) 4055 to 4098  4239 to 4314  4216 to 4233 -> 0.7 angstroms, 5.12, 4.68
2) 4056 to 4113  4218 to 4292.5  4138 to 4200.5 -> 1.0 angstroms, 4.9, 4.73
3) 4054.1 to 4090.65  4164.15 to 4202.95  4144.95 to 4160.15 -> -1.5 angstroms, 5.04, 4.54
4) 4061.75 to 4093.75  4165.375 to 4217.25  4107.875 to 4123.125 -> 1.0 angstroms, 5.2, 4.58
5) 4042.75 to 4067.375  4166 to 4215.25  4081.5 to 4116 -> 1.0 angstroms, 4.85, 4.54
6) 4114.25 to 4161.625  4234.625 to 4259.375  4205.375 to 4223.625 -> -0.7 angstroms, 4.79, 4.59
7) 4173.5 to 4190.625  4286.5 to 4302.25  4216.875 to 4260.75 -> 0.0 angstroms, 4.52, 4.63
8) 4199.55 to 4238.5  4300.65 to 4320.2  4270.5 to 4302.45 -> -2.1 angstroms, 4.62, 4.35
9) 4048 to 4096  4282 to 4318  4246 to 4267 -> -0.5 angstroms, 5.13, 4.52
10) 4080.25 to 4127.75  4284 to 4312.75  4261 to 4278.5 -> -1.9 angstroms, 4.64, 4.53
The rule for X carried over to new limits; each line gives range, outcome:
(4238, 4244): 4.86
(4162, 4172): 4.76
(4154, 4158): 4.82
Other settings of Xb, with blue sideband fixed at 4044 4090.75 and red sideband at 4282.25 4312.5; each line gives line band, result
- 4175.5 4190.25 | 1.0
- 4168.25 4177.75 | 0.5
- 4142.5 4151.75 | -1.0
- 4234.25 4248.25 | -0.3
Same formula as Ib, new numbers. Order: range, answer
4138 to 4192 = 4.77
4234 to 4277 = 4.75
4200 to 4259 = 4.6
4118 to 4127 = 4.36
